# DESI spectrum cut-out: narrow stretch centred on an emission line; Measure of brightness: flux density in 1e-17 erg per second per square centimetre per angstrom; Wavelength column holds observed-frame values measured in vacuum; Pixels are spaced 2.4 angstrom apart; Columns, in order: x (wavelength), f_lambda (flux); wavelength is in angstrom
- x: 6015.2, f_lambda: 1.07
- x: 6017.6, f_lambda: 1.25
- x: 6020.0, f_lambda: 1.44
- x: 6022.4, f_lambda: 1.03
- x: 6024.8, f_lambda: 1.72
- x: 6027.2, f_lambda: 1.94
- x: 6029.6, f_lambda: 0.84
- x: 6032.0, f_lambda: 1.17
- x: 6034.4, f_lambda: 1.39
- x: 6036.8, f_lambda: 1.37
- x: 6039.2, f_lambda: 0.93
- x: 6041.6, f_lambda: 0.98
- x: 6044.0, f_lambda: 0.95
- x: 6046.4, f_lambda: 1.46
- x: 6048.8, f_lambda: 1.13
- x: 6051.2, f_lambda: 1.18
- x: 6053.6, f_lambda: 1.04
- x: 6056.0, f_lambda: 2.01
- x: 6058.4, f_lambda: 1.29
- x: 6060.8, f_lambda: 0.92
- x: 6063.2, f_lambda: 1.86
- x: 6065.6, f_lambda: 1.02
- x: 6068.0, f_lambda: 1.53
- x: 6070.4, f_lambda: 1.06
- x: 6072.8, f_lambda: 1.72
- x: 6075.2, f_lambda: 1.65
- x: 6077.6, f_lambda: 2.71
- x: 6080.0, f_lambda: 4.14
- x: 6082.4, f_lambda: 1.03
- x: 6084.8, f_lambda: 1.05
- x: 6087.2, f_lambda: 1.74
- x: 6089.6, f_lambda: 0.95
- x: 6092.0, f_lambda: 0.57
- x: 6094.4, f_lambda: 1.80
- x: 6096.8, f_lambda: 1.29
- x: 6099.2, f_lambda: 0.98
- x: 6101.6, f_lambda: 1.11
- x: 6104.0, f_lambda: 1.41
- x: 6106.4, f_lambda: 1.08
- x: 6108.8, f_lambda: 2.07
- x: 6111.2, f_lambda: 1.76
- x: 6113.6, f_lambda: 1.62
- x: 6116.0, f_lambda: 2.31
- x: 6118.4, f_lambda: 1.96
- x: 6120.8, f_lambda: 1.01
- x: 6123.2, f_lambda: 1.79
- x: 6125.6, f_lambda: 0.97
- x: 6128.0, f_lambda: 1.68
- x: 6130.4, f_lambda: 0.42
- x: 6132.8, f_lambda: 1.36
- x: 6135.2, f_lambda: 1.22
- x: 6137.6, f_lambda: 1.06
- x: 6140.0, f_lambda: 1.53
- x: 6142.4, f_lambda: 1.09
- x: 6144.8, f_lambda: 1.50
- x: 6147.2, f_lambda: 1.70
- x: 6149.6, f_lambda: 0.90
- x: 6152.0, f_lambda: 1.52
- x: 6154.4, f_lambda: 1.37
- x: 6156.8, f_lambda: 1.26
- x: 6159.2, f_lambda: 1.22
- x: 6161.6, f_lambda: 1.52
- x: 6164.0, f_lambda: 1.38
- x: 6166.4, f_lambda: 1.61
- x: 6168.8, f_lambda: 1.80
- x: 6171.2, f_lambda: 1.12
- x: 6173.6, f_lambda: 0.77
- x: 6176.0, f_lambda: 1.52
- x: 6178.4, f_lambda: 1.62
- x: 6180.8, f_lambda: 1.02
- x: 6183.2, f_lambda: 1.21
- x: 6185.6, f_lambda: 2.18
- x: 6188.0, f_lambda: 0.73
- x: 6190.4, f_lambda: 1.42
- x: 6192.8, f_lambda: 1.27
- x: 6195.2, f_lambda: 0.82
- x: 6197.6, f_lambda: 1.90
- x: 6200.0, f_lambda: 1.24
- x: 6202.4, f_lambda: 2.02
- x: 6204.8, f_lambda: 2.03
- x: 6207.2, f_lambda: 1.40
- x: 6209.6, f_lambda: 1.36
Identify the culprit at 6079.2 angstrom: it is H-gamma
